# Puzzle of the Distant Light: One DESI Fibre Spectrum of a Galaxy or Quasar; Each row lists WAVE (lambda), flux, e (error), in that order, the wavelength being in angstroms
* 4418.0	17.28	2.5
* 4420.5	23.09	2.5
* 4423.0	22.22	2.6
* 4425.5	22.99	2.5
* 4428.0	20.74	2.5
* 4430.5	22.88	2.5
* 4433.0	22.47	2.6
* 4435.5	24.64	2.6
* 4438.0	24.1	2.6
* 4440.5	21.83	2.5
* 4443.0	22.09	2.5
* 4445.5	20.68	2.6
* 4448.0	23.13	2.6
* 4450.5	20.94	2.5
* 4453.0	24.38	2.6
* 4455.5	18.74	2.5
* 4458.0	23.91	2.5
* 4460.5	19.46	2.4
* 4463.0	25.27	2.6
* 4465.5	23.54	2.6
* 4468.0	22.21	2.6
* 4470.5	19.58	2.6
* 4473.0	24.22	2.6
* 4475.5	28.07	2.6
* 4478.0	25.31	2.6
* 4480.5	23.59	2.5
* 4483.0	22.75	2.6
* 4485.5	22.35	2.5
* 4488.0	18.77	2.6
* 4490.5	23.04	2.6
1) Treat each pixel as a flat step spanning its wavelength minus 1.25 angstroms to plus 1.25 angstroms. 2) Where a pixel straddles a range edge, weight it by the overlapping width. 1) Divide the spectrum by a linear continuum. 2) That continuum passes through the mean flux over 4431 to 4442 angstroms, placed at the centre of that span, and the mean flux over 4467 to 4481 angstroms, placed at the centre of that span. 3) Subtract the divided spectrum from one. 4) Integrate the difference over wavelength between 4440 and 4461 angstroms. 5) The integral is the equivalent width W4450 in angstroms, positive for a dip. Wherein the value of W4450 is 1.5 angstroms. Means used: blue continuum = 23.2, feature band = 21.8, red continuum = 23.9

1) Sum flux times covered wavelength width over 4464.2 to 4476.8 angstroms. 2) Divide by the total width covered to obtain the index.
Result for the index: 23.5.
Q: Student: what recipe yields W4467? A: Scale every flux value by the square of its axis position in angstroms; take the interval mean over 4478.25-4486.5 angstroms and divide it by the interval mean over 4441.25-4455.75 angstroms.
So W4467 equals 1.1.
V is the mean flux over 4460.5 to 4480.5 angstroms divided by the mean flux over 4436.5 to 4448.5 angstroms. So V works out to 1.06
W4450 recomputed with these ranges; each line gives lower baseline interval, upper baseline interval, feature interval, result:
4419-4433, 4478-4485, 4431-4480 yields 0.08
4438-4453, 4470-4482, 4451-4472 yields 1.09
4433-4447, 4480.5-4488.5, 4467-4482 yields -1.21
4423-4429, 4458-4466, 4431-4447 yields -0.26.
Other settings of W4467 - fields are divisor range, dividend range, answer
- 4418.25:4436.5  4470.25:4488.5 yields 1.07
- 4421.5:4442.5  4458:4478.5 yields 1.05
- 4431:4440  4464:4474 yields 0.97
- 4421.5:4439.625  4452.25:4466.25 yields 1.00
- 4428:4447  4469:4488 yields 1.05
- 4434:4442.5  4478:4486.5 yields 1.02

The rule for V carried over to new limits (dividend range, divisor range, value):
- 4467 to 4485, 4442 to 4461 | 1.09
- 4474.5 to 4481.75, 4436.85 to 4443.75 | 1.13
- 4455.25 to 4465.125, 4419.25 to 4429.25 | 1.00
